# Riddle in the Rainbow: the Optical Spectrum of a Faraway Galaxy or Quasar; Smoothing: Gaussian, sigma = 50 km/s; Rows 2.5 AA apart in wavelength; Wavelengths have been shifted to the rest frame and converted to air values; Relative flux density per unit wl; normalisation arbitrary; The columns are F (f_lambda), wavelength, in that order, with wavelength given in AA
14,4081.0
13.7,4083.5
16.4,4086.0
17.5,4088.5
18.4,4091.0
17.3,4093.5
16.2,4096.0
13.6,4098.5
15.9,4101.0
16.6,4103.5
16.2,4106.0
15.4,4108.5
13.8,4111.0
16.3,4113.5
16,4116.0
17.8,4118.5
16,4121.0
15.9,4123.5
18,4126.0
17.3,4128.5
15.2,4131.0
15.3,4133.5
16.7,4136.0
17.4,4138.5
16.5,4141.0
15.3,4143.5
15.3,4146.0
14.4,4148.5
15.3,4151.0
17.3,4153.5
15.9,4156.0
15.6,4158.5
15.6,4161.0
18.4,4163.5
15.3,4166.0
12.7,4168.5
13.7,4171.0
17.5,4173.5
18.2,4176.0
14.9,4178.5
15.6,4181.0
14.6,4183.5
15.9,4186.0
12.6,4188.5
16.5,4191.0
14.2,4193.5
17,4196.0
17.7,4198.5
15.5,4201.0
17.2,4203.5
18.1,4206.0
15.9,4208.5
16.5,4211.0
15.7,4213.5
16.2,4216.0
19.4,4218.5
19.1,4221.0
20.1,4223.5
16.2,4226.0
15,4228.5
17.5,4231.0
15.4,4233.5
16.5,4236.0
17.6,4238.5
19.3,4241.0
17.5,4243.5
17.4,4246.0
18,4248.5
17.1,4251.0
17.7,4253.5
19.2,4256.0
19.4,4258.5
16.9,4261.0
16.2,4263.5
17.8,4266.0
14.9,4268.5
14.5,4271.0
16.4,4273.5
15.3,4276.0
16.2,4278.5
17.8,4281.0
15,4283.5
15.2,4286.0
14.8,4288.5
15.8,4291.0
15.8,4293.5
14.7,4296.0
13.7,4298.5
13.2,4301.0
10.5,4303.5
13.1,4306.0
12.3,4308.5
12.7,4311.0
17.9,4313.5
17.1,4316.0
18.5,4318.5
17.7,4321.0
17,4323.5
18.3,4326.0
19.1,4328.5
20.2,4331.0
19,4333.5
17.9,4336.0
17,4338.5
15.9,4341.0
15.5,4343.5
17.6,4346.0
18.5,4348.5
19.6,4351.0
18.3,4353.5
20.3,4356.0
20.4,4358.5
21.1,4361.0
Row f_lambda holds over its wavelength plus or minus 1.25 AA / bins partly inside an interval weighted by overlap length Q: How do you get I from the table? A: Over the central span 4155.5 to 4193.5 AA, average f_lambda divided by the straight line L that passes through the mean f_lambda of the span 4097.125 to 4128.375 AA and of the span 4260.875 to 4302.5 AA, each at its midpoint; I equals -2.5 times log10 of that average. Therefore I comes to 0.02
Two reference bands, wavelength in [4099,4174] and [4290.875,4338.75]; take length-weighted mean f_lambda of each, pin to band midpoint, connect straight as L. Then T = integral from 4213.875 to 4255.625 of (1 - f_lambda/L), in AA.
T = -3.92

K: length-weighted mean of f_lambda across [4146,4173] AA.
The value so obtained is 15.5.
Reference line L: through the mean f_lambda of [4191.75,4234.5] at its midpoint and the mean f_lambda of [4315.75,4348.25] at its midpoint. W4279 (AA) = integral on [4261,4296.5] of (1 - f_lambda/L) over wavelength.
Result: 3.21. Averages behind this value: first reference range 16.9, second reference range 17.8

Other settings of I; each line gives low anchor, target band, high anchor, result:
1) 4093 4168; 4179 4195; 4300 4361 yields 0.10 mag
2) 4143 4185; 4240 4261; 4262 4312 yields -0.20 mag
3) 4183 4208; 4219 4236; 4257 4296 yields -0.08 mag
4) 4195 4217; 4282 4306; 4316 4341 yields 0.23 mag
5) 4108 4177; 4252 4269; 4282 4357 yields -0.08 mag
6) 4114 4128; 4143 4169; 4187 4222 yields 0.07 mag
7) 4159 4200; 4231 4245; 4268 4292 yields -0.11 mag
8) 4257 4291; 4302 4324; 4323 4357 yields 0.15 mag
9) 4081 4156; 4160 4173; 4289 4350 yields 0.06 mag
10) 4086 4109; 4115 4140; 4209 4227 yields 0.01 mag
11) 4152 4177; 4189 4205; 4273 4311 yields -0.04 mag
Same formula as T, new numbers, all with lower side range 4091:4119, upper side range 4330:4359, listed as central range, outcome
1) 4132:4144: 0.01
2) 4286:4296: 1.37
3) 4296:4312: 4.60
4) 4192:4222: 0.19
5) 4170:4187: 0.90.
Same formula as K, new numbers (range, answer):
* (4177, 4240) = 16.5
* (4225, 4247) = 16.9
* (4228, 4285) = 16.9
